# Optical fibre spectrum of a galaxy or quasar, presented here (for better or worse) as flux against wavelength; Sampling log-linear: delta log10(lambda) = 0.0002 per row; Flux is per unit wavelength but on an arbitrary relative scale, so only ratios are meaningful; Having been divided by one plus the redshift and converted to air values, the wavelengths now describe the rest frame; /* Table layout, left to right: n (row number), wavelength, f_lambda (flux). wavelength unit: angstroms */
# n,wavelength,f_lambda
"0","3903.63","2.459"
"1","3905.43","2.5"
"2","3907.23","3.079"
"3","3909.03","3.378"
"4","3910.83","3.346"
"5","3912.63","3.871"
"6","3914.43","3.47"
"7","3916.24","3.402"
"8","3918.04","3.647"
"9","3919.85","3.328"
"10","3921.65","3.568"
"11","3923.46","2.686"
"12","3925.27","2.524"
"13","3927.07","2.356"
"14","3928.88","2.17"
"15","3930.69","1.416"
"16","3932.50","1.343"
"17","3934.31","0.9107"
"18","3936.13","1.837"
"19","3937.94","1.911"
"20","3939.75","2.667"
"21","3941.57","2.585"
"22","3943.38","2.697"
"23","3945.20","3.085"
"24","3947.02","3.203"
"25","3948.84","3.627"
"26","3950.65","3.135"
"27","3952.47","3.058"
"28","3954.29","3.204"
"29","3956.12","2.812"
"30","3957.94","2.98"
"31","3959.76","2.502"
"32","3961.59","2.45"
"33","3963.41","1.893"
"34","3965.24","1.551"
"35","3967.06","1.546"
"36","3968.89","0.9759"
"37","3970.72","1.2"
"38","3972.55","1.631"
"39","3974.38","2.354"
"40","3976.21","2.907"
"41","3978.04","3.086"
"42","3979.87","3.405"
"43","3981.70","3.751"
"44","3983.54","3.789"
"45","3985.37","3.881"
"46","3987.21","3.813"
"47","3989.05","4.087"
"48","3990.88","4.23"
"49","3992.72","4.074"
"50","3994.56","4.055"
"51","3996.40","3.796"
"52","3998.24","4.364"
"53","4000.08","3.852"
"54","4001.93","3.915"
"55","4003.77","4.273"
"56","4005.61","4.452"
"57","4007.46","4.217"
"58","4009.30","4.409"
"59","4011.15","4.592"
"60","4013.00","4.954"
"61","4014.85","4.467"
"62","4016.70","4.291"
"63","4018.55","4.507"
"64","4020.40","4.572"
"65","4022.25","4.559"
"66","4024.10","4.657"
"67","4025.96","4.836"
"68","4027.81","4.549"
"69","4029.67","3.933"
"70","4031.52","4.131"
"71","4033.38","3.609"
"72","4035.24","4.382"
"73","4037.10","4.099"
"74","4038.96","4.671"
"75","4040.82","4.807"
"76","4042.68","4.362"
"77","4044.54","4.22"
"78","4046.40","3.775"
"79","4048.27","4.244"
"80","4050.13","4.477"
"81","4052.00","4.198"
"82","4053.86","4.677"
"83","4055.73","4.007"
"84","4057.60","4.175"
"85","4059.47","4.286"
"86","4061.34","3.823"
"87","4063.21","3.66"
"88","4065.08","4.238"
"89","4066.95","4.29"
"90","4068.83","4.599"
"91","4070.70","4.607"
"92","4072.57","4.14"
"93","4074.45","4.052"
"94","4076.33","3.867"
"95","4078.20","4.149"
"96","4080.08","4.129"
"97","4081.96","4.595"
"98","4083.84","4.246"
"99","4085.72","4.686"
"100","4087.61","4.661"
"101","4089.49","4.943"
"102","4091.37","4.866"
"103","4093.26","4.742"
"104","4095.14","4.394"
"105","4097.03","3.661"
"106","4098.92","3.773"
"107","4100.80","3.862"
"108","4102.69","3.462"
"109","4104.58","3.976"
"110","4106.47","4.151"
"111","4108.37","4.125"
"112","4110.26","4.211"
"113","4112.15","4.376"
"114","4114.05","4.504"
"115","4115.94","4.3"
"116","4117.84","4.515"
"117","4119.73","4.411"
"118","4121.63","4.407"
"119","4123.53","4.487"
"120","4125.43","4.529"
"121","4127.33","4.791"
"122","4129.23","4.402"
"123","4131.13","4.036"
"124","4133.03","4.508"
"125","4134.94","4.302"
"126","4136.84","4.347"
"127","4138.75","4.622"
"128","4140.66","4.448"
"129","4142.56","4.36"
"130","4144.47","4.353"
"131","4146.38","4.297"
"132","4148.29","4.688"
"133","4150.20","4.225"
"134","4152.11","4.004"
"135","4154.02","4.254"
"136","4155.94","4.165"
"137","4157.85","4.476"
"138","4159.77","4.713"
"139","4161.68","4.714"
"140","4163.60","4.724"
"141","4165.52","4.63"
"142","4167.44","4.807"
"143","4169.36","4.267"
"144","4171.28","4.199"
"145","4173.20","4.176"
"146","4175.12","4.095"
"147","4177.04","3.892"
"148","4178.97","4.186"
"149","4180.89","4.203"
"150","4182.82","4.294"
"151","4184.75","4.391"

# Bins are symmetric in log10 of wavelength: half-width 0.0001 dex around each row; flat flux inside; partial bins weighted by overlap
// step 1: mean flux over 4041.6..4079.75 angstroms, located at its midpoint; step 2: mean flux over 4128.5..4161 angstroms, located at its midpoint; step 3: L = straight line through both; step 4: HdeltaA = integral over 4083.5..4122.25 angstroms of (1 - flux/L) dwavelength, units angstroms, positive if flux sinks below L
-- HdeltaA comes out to -0.2 angstroms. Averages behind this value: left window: 4.19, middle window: 4.3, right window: 4.37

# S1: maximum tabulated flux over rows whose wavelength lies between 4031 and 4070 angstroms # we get 4.807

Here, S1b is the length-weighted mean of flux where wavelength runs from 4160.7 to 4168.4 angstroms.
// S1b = 4.72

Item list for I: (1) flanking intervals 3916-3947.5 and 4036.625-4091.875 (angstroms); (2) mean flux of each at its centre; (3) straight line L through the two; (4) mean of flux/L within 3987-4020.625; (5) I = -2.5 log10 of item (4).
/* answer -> -0.22 mag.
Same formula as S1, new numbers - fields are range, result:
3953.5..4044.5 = 4.954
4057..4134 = 4.943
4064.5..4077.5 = 4.607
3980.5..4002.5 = 4.364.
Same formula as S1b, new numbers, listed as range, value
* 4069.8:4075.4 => 4.26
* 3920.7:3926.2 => 2.93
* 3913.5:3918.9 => 3.51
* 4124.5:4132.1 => 4.44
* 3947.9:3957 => 3.17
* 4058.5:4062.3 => 4.05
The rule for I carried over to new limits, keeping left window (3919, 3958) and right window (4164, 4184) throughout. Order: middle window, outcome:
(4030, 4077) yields -0.23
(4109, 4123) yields -0.14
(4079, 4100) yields -0.20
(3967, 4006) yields -0.14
